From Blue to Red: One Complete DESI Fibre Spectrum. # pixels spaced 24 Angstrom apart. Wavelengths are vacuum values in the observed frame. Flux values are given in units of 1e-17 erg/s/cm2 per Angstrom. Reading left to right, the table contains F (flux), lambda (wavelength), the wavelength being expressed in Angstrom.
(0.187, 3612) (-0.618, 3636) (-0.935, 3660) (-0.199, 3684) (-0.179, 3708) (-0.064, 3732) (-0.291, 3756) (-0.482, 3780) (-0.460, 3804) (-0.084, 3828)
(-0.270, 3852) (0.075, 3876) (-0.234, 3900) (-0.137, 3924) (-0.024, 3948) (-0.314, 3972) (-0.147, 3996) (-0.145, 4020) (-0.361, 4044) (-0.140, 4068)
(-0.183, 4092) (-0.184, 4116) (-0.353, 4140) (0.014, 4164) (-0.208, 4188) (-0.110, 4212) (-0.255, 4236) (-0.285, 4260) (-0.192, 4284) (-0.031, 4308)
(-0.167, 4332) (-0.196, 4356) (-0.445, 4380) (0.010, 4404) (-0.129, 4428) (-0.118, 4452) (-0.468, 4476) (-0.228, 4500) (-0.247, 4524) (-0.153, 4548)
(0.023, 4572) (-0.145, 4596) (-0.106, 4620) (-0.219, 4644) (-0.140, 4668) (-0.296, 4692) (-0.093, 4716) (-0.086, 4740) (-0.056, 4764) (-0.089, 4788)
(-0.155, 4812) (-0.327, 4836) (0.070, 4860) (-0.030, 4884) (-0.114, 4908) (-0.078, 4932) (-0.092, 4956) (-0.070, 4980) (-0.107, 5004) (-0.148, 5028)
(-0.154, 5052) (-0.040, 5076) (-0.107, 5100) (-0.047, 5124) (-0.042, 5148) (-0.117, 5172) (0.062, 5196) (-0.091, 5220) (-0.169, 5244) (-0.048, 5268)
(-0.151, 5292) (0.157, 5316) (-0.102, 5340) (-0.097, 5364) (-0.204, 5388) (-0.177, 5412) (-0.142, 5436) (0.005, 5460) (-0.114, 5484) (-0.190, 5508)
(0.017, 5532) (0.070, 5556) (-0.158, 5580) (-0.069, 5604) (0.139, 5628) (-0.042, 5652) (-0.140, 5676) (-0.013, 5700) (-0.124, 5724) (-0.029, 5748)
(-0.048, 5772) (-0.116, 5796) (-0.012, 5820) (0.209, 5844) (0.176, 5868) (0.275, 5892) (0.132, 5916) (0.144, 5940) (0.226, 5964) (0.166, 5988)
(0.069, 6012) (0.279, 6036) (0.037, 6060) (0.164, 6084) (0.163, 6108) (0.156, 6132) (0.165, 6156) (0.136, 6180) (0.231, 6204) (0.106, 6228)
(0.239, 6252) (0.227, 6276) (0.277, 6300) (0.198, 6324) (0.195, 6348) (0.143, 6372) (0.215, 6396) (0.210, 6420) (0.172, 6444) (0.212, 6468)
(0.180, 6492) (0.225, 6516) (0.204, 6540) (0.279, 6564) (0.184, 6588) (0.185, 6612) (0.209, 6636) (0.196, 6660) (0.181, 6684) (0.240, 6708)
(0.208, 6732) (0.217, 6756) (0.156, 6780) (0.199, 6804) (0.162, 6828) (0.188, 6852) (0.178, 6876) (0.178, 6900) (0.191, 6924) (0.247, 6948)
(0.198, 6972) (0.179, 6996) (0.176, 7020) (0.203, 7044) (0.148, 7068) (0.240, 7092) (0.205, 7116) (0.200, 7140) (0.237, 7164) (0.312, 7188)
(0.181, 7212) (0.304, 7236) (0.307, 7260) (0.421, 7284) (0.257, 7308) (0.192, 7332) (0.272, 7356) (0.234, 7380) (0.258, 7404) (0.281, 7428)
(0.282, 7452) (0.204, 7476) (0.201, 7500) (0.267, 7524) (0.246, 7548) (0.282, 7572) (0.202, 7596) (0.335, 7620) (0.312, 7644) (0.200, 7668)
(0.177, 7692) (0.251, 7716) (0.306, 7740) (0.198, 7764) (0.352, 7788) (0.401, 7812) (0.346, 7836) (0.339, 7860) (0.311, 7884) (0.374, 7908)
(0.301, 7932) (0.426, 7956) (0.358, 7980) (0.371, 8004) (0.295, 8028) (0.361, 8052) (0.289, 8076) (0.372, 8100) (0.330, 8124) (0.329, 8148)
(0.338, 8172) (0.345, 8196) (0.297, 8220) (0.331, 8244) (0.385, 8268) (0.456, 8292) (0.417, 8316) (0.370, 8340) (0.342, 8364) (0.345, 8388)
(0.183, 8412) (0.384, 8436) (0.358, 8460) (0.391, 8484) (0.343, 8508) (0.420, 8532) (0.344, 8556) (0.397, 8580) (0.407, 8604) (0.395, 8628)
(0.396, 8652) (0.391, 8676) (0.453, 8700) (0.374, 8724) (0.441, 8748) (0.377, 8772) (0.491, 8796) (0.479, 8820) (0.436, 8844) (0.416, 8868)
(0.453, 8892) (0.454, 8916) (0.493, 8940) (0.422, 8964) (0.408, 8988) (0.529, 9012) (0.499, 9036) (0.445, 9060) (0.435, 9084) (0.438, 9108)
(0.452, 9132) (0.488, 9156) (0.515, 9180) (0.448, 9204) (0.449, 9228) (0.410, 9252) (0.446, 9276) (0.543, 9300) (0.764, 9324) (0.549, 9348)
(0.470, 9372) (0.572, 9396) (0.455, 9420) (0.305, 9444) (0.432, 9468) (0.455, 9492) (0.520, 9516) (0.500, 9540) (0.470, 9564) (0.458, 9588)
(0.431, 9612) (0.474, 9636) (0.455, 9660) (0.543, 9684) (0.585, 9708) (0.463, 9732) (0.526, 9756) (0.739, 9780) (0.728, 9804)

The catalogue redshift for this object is 0.96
